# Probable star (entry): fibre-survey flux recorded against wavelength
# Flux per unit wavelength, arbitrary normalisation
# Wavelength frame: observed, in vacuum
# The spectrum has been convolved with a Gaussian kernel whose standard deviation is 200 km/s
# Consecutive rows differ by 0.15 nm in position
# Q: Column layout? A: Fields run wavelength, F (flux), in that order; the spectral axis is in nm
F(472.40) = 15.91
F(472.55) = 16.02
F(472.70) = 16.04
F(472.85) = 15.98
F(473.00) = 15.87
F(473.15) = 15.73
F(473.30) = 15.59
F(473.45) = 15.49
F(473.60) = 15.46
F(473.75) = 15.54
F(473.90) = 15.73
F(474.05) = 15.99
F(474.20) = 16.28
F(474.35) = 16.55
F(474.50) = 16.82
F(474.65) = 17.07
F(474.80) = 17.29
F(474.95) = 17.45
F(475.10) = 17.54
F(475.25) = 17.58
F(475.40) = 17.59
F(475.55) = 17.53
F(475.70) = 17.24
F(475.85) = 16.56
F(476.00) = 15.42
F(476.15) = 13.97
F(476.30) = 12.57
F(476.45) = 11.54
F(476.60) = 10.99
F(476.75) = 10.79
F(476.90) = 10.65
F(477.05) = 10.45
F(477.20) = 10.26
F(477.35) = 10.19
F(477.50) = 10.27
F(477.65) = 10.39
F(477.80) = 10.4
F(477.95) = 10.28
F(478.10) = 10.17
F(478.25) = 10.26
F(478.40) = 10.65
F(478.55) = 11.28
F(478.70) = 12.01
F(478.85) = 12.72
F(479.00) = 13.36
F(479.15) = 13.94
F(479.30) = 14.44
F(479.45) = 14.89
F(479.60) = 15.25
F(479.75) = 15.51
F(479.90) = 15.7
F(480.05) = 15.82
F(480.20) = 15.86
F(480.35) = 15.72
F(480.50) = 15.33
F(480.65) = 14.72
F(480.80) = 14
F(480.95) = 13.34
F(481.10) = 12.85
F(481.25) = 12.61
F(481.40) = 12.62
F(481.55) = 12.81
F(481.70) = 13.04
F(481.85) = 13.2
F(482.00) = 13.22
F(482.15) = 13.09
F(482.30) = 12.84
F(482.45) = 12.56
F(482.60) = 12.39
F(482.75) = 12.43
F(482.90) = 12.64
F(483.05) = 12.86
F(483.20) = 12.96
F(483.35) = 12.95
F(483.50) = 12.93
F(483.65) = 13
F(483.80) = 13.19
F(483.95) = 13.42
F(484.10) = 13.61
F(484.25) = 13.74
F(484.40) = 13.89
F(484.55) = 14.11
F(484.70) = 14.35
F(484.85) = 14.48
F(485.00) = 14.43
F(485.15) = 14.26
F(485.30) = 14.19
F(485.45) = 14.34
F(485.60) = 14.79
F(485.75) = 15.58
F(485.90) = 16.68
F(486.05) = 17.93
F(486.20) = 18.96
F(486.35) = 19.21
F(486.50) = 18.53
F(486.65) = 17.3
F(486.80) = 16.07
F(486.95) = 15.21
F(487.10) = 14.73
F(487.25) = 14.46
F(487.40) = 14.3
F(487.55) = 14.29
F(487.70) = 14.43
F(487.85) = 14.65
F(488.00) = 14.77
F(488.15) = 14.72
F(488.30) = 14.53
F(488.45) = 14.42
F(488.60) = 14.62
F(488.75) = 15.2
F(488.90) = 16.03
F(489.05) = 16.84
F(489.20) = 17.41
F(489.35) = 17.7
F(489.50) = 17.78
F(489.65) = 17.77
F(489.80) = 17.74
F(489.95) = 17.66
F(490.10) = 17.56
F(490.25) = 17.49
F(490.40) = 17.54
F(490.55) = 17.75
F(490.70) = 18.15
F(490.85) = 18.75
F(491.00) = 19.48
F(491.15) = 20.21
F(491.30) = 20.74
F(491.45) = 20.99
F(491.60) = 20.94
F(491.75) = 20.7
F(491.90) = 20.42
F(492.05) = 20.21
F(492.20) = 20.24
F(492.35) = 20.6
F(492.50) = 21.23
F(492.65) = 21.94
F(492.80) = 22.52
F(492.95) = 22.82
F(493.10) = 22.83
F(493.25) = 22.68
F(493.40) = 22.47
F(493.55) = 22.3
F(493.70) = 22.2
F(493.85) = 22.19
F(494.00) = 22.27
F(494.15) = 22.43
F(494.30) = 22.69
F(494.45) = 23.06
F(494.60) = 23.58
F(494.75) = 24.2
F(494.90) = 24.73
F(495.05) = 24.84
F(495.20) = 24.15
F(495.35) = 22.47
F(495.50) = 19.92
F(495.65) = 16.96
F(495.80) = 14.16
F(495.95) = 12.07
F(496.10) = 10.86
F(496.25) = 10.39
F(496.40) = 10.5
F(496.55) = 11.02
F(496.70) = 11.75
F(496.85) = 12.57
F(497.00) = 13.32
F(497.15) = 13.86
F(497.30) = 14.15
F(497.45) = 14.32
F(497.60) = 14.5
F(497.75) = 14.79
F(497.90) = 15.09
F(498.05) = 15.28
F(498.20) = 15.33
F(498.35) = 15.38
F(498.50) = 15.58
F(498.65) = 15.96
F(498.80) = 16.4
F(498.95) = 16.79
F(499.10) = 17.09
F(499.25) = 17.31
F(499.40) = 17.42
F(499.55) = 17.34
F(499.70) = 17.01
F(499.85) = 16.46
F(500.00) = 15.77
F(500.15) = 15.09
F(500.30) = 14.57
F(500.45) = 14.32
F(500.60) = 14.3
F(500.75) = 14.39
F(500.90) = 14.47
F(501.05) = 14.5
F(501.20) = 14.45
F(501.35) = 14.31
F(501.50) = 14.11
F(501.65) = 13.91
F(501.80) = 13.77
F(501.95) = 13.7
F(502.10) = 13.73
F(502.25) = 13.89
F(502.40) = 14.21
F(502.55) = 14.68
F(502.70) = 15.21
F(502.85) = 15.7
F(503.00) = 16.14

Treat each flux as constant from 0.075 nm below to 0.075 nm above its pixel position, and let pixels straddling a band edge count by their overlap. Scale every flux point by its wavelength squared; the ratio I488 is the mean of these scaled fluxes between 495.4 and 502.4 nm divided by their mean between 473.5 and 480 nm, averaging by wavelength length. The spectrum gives 1.16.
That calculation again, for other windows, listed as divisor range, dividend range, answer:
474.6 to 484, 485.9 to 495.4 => 1.50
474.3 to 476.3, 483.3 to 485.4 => 0.86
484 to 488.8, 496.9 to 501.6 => 1.06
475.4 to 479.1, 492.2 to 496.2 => 1.86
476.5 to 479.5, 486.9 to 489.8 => 1.42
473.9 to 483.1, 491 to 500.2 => 1.44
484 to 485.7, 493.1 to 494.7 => 1.65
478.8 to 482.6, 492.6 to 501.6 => 1.33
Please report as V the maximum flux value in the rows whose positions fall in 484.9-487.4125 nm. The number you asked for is 19.21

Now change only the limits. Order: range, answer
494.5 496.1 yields 24.84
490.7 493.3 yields 22.83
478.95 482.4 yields 15.86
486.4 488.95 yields 18.53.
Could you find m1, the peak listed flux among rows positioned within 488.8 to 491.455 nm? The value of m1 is 20.99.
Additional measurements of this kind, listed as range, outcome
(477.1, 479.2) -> 13.94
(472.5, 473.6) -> 16.04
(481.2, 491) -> 19.48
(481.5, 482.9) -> 13.22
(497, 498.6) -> 15.58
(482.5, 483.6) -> 12.96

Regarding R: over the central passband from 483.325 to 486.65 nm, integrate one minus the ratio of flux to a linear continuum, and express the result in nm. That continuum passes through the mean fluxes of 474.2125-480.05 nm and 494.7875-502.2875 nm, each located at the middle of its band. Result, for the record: -0.16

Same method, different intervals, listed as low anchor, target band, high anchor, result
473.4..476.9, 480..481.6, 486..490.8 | 0.18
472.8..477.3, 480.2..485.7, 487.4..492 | 0.92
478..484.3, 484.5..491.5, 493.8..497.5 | -0.47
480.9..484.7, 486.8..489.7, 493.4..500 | -0.14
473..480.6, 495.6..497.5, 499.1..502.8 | 0.28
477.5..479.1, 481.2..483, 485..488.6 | 0.04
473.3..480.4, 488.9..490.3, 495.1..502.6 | -0.28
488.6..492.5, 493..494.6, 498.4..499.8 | -0.42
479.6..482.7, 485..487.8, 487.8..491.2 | -0.01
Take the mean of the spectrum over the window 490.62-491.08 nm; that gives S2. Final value 18.8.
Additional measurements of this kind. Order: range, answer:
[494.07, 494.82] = 23.2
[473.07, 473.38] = 15.7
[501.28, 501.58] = 14.2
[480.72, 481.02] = 13.7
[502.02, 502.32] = 13.8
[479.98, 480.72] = 15.5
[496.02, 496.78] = 10.9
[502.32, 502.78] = 14.7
